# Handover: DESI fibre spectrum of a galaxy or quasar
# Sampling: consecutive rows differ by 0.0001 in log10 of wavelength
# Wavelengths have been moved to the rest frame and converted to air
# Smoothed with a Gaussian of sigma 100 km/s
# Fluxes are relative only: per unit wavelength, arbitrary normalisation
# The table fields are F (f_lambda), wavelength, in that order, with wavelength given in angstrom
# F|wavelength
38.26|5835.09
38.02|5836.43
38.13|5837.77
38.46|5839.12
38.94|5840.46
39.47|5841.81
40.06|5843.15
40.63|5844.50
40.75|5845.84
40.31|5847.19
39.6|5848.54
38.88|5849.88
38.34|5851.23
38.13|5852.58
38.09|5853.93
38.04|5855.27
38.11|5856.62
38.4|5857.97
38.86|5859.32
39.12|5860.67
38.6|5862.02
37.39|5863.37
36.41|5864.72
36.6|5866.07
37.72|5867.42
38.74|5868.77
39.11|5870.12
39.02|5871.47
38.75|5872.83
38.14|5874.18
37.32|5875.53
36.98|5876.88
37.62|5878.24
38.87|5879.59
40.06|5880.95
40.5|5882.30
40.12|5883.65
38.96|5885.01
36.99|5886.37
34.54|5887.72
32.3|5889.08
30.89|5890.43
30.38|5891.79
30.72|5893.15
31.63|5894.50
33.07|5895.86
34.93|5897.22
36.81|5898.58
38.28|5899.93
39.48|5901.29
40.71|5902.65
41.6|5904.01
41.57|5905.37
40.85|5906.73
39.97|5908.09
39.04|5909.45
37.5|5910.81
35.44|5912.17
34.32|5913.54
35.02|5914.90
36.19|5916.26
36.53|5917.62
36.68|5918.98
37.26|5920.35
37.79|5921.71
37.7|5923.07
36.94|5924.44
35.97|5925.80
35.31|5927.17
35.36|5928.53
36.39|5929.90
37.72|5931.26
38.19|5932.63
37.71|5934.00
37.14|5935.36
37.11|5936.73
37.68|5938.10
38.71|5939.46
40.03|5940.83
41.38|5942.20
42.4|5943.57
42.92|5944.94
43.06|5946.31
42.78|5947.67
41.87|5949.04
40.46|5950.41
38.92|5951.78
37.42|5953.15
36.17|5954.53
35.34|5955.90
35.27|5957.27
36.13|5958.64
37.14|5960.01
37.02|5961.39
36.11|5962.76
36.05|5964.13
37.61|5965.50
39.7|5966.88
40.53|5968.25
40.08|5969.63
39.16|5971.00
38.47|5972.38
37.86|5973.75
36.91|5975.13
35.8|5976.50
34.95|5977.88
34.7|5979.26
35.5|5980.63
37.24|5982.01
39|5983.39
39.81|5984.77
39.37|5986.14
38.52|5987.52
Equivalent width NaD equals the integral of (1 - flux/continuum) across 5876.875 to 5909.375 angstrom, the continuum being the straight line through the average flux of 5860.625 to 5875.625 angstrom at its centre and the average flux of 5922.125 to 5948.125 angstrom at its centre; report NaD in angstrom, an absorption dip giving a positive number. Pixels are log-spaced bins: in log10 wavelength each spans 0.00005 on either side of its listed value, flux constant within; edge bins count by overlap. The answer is 1.1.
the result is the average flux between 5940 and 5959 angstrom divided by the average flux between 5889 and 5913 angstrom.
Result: 1.1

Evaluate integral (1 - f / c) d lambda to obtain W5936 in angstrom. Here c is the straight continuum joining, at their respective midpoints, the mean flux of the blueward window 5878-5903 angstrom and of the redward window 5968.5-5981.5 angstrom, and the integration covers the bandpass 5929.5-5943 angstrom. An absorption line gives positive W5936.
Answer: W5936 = -0.60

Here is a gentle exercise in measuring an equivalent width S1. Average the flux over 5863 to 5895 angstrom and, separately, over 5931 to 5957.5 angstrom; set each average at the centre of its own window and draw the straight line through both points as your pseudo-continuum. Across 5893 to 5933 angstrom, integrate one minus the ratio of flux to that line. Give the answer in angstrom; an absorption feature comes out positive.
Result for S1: 1.0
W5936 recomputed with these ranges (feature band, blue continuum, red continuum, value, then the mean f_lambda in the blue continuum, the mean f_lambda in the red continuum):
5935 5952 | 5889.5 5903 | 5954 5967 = -2.1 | 34.5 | 36.5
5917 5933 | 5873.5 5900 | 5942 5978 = 0.2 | 35.9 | 38.6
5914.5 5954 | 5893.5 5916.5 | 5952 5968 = -1.4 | 37.4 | 36.9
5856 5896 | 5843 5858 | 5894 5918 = 1.5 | 39.1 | 37.4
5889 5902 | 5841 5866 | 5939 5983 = 1.6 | 38.8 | 38.4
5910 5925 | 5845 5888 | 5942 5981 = 0.7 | 38.5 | 38.3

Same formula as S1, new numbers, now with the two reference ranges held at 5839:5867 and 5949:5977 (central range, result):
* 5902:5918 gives 0.0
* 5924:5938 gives 0.4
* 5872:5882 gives 0.0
